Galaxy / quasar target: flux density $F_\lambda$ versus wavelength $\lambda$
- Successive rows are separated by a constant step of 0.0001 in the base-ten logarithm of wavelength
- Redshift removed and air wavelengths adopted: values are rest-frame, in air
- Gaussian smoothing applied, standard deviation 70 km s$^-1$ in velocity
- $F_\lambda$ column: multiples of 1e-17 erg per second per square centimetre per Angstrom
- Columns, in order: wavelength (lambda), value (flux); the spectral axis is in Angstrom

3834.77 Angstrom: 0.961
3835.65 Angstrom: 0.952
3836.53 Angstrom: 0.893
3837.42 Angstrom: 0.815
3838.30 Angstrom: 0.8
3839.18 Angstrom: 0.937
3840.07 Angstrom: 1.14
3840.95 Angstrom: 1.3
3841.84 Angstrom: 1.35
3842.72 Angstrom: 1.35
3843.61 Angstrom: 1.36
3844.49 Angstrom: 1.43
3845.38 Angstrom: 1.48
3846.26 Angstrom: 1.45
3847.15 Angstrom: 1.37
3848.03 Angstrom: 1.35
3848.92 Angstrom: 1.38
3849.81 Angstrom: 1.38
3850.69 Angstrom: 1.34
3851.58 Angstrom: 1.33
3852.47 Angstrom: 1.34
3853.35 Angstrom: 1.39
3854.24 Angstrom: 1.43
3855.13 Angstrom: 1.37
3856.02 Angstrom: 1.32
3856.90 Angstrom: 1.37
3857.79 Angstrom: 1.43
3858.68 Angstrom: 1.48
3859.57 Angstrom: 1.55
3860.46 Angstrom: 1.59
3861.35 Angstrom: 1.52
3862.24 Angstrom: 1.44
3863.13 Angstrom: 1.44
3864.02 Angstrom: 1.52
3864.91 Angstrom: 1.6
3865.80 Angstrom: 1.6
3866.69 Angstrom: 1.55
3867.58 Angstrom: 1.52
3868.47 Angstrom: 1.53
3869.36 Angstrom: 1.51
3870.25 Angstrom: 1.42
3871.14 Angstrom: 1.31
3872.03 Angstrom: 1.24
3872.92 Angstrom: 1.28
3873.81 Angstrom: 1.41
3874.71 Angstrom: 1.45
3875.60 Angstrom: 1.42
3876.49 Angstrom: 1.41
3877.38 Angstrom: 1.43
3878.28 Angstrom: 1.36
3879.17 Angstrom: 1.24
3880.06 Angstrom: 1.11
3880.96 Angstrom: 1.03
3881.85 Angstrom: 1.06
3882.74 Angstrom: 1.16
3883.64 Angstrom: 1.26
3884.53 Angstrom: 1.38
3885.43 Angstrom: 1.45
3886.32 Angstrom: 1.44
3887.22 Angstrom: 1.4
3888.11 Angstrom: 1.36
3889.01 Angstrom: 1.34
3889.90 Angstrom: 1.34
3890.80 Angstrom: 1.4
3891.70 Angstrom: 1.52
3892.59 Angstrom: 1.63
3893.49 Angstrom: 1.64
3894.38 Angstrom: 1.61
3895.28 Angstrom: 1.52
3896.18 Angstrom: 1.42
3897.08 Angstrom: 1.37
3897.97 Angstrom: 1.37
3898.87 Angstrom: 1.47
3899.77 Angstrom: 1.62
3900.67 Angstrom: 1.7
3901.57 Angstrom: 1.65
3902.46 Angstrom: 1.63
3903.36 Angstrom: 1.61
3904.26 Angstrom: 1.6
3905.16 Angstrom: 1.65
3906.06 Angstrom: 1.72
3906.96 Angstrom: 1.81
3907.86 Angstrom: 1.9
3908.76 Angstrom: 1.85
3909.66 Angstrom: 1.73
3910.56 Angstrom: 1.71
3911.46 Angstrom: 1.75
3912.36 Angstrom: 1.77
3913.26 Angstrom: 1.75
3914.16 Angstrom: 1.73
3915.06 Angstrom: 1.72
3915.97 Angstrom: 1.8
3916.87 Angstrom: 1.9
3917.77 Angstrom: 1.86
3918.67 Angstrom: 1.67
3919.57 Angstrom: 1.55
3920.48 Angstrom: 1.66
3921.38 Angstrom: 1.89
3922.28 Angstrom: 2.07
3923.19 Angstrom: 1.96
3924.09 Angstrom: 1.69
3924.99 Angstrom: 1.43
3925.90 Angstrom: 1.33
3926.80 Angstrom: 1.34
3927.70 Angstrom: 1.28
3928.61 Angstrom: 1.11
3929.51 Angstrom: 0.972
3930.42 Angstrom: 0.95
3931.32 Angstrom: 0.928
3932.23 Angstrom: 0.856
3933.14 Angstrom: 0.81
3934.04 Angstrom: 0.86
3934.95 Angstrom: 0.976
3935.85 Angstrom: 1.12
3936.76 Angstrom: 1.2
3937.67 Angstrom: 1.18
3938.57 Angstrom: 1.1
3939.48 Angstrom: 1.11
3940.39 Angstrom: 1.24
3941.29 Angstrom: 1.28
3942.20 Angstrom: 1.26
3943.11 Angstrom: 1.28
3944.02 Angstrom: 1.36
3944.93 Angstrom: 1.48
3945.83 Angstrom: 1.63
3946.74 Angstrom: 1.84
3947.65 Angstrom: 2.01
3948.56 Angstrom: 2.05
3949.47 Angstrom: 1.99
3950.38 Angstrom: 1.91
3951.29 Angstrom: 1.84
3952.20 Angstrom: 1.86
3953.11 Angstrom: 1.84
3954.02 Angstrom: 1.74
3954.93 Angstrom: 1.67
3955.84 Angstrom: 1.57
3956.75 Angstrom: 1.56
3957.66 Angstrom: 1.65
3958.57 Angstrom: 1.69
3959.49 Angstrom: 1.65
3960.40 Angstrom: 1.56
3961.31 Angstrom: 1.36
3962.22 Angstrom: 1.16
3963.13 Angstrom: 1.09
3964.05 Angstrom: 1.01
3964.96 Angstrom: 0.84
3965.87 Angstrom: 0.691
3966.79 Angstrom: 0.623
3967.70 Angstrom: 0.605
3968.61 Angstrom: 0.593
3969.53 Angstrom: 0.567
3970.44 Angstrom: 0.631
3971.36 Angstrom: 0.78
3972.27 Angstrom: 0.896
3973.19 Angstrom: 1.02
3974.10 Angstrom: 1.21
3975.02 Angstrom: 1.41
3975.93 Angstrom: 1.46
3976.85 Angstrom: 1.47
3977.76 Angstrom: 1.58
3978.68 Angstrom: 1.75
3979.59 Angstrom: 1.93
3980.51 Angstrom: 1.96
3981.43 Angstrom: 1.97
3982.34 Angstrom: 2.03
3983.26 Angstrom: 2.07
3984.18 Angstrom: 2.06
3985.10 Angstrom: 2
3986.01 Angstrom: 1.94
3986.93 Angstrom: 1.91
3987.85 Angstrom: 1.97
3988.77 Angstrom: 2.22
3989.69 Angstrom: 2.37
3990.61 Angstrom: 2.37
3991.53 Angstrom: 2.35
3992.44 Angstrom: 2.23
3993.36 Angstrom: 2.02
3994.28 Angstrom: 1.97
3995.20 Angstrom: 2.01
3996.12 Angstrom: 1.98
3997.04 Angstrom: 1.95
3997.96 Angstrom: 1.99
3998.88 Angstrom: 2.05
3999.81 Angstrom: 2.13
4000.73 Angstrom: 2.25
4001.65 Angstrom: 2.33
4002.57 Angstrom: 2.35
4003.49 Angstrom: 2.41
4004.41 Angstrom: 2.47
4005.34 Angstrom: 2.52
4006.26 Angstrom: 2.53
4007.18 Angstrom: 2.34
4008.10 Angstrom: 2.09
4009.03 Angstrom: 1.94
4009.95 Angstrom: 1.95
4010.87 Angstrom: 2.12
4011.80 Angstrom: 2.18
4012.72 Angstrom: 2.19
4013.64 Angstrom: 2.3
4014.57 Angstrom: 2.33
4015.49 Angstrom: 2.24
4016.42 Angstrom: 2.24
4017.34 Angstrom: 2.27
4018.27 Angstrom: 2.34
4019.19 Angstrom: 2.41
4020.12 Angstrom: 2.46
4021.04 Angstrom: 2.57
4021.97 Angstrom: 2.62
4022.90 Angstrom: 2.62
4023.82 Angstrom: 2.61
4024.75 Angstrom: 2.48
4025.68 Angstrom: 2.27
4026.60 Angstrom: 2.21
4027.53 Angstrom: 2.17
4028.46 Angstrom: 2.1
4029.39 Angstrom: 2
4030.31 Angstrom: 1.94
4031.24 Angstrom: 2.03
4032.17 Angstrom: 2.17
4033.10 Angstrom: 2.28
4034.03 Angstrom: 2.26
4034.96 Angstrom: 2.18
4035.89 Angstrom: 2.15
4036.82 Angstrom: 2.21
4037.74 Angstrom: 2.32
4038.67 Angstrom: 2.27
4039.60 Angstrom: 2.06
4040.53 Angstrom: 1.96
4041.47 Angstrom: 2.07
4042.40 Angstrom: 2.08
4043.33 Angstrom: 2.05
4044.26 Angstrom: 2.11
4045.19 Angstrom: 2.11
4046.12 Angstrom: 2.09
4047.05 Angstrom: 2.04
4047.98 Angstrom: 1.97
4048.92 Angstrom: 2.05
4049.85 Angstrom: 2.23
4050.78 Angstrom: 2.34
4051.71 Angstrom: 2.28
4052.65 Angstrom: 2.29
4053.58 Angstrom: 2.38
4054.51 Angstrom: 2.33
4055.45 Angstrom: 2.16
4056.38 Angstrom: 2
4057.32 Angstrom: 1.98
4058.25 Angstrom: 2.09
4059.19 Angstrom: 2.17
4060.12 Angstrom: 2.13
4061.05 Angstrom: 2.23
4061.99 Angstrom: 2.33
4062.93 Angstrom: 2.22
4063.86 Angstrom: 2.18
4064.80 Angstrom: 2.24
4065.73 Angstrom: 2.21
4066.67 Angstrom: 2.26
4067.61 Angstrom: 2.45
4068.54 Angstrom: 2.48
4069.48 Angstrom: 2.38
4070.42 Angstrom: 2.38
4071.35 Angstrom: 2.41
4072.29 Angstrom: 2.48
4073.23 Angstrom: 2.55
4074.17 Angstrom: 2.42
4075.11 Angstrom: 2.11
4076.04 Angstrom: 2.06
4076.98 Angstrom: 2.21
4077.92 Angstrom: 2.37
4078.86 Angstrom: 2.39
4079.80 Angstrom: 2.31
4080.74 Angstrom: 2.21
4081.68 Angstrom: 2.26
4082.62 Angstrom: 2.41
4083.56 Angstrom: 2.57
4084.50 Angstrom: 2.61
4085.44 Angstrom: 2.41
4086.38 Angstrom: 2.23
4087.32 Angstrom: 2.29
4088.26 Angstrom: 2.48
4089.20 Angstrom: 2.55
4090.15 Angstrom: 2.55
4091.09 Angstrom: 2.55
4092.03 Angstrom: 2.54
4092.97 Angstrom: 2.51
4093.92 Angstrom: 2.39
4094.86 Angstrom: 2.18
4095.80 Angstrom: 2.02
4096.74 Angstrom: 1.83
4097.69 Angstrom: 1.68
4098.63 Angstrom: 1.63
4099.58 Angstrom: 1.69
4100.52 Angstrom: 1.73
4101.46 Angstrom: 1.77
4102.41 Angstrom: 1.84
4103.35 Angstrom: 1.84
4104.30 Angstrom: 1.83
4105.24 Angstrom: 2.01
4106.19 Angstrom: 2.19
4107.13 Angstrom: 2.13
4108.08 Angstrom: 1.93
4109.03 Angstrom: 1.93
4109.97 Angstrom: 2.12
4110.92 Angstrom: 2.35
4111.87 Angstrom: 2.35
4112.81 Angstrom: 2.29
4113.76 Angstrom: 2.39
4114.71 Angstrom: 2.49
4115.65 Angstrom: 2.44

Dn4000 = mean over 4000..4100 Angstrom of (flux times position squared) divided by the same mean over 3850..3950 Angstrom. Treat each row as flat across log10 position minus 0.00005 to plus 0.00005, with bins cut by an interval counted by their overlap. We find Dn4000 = 1.66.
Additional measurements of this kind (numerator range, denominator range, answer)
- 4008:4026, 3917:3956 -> 1.65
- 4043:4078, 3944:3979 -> 1.71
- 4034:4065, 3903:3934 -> 1.48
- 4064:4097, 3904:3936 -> 1.68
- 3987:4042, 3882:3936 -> 1.57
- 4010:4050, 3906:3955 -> 1.52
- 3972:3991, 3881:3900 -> 1.34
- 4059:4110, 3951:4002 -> 1.43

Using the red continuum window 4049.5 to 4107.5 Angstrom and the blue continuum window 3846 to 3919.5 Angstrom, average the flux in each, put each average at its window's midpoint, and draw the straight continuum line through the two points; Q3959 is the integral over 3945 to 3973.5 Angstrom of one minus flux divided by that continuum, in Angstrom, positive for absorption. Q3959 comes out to 6.7 Angstrom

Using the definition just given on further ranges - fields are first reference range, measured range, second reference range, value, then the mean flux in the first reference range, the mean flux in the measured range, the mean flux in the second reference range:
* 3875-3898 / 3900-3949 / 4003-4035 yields 3.4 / 1.37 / 1.51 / 2.28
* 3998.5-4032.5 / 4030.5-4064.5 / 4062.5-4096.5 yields 2.3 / 2.28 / 2.16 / 2.35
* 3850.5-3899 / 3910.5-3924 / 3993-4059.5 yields -1.3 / 1.41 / 1.79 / 2.2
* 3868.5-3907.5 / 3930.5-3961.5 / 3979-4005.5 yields 6.4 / 1.44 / 1.45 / 2.12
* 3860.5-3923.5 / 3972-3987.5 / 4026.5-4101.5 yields 1.5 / 1.54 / 1.7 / 2.21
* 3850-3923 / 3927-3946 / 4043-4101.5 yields 6.4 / 1.52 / 1.14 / 2.24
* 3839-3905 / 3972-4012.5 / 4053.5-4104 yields -2.3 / 1.42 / 2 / 2.23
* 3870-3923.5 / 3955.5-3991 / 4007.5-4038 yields 9.3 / 1.54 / 1.47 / 2.25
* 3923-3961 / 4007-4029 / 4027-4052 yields -3.5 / 1.43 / 2.29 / 2.13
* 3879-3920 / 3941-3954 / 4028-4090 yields 0.5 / 1.55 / 1.69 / 2.24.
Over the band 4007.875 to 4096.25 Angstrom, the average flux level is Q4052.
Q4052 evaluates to 2.26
